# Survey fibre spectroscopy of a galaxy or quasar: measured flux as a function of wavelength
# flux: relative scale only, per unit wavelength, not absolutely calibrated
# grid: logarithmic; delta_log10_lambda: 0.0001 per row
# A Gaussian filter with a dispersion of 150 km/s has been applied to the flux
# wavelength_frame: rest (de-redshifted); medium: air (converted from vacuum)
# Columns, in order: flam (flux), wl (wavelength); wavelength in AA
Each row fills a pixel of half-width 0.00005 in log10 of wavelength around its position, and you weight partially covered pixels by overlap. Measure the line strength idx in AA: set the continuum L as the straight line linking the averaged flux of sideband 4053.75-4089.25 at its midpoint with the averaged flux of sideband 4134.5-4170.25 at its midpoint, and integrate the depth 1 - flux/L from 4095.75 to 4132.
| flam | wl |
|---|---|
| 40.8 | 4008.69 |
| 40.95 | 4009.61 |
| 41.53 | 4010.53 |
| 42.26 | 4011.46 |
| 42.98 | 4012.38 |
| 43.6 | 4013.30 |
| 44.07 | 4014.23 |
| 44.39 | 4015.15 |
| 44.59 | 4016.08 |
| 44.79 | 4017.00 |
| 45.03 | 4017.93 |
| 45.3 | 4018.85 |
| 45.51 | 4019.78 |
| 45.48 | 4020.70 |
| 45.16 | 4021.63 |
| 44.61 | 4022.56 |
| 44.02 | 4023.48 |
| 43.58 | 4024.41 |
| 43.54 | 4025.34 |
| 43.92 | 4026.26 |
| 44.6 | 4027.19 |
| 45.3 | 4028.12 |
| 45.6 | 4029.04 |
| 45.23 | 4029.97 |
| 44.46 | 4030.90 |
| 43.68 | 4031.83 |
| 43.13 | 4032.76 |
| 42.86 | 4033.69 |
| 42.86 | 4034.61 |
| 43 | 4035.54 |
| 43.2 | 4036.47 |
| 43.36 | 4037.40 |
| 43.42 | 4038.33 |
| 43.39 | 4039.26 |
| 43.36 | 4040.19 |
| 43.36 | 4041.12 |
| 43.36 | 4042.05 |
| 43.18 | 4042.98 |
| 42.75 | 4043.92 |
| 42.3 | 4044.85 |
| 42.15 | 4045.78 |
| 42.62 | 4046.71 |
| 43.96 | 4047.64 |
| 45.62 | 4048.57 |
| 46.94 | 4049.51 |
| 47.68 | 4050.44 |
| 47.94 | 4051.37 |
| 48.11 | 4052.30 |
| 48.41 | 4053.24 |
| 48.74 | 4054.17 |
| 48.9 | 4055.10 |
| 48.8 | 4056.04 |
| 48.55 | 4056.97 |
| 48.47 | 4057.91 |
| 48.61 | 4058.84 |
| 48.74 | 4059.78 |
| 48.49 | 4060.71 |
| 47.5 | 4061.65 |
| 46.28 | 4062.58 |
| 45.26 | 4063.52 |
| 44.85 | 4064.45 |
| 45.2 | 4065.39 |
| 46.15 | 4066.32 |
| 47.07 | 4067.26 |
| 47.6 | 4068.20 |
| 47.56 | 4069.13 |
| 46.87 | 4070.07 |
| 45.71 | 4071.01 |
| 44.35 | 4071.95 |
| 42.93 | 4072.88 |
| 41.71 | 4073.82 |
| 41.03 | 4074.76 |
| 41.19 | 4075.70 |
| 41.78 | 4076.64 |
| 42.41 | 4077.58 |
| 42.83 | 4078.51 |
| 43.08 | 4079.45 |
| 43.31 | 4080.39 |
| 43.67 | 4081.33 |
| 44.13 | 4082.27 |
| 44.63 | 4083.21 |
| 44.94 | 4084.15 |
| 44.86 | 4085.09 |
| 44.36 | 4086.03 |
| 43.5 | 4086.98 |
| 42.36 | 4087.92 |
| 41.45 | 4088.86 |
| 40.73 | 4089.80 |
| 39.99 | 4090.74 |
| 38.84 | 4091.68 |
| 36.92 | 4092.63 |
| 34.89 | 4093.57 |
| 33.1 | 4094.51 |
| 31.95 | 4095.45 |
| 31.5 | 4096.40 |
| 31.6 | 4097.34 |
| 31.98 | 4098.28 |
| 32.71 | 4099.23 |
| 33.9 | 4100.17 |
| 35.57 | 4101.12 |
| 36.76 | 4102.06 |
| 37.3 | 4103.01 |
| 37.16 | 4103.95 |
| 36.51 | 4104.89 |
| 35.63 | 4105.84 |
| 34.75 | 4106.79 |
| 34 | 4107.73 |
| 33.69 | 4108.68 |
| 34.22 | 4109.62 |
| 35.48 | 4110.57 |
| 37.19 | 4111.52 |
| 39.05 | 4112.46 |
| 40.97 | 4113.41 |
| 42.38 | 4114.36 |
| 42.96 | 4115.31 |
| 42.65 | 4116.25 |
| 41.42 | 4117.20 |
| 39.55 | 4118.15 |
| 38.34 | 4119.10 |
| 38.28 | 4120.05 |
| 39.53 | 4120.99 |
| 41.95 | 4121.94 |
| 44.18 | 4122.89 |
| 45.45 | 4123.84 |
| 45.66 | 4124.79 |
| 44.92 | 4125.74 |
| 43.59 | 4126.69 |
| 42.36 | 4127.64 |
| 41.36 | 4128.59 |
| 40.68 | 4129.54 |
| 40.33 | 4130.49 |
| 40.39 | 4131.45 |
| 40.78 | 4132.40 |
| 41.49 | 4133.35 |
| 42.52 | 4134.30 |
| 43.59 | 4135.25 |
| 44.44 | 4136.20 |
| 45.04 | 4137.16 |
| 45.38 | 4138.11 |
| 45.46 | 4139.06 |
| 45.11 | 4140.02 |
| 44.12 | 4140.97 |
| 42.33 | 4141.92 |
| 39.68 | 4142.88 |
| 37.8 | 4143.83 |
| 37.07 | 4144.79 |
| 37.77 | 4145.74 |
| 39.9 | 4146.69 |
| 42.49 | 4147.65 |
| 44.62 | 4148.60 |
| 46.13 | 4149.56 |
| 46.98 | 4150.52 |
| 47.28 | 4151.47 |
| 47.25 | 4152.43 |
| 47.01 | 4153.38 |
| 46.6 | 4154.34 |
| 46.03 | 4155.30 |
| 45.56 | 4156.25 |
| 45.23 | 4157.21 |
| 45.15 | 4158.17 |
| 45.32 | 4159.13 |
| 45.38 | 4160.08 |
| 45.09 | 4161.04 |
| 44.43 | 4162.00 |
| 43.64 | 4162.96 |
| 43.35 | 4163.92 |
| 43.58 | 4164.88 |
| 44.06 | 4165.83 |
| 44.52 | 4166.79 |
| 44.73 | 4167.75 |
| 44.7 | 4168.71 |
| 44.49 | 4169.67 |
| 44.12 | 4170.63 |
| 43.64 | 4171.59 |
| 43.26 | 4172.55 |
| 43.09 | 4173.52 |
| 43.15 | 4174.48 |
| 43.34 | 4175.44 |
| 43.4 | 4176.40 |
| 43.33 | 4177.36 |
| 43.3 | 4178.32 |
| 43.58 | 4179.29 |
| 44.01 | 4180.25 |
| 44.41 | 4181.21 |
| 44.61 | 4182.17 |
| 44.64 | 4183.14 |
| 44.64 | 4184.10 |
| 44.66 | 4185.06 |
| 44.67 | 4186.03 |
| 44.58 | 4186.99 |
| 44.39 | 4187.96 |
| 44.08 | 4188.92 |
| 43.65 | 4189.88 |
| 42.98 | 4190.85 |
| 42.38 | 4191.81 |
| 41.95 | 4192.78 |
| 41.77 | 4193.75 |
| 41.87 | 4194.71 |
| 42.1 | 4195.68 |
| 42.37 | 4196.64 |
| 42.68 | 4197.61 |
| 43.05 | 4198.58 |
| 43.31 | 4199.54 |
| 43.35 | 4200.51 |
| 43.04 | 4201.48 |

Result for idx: 4.9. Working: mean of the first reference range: 45.2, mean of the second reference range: 44.1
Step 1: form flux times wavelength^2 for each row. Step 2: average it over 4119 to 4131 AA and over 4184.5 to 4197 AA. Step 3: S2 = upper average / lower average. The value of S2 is 1.06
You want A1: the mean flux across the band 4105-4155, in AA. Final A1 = 41.6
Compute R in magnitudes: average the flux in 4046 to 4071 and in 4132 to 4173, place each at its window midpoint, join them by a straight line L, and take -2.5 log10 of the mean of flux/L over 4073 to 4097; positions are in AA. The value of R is 0.14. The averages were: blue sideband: 47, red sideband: 43.9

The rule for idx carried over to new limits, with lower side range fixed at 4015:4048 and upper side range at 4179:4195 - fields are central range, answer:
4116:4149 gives 1.36 AA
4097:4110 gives 2.70 AA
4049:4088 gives -1.57 AA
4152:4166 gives -0.46 AA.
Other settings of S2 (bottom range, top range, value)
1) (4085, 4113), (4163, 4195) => 1.24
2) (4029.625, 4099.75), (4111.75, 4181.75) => 1.04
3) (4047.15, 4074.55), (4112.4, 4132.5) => 0.92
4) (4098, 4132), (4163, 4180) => 1.15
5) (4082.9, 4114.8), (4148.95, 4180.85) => 1.23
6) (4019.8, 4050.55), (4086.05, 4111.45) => 0.85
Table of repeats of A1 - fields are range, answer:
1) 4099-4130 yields 39.2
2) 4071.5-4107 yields 39.2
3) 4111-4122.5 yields 40.4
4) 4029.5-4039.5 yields 43.5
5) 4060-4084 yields 44.7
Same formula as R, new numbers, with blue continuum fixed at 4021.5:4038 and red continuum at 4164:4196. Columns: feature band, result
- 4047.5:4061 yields -0.095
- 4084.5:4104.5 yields 0.177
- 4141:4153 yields 0.030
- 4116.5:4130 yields 0.047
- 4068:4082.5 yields 0.005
